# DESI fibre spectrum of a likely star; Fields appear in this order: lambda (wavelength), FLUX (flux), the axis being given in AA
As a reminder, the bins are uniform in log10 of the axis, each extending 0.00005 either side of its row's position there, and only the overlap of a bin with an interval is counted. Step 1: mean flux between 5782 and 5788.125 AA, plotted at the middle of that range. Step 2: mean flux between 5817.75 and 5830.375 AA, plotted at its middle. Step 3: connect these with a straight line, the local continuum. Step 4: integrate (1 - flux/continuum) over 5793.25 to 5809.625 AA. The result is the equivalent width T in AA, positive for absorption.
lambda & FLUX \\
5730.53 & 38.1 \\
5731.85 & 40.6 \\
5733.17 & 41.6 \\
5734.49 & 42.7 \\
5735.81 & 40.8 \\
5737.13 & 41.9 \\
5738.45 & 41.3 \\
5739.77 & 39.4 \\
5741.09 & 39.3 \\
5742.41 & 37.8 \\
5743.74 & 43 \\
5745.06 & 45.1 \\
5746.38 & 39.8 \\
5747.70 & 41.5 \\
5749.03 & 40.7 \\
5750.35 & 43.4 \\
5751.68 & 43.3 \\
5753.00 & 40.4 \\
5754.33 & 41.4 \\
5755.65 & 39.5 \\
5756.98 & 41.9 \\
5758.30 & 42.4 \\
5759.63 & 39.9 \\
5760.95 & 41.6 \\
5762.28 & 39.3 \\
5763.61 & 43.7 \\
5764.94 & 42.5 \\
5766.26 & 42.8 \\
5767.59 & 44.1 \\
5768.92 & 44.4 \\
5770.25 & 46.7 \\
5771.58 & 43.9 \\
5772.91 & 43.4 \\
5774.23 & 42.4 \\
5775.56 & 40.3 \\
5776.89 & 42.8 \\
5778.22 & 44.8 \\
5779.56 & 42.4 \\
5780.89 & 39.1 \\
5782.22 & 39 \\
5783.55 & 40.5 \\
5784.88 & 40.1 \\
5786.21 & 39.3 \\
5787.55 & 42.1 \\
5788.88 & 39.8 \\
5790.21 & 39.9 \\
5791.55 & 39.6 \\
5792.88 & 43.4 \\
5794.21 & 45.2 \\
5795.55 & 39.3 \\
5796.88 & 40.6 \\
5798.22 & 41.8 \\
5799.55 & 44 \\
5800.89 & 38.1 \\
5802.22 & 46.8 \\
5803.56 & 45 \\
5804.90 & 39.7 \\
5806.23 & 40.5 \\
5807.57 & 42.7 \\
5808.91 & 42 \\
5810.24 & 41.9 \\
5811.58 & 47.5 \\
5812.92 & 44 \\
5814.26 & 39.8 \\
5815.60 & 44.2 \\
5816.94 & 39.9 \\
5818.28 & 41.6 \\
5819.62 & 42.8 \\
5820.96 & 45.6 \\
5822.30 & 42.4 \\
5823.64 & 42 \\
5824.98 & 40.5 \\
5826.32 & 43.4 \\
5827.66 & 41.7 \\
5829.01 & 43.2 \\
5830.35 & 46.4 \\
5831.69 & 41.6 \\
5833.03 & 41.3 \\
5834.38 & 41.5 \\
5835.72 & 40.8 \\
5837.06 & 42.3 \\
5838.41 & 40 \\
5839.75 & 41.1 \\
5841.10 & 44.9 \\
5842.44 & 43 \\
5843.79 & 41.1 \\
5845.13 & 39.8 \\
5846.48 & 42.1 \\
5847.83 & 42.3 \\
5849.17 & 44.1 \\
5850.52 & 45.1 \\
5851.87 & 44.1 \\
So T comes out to -0.3 AA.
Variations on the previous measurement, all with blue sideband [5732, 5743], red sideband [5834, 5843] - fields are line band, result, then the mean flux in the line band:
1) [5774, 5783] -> -0.1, 41.5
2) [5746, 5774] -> -0.9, 42.3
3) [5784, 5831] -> -0.7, 42.2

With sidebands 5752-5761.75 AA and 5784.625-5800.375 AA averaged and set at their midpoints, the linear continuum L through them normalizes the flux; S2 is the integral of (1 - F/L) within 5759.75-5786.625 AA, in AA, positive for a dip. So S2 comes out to -0.63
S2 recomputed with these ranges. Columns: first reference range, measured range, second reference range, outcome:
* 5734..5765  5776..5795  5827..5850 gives 0.2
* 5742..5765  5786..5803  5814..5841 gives 0.1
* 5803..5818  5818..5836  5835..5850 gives -0.1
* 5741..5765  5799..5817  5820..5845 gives -0.3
